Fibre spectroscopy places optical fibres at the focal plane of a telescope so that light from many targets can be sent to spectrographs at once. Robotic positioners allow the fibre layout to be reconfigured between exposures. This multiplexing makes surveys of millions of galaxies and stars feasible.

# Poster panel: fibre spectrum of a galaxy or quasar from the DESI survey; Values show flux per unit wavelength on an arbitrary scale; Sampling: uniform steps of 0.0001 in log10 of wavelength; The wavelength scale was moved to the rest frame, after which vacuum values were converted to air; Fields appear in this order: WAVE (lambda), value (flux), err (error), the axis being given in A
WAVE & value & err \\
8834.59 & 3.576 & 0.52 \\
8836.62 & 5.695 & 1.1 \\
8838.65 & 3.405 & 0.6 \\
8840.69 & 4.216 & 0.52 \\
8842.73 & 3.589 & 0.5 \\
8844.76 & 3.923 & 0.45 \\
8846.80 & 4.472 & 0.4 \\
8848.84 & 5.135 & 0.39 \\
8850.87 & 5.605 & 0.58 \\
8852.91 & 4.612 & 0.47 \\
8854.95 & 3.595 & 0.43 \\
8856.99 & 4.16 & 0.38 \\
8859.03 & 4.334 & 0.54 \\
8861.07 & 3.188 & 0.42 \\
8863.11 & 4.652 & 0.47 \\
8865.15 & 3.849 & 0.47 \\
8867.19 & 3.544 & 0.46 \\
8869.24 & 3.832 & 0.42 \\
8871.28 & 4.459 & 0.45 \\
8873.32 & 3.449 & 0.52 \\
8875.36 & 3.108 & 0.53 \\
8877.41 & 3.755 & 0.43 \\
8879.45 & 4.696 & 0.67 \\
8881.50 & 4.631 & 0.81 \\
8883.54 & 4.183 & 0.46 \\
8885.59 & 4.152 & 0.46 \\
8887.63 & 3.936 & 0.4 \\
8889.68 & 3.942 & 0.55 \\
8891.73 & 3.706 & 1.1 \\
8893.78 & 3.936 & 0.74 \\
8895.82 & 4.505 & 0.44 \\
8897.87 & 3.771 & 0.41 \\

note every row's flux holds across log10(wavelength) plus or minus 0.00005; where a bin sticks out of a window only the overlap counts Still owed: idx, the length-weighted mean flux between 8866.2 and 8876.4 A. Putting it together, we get 3.68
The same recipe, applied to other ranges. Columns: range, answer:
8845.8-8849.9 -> 4.82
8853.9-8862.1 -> 3.82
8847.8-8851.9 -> 5.37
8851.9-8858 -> 4.12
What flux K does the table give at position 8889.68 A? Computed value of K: 3.942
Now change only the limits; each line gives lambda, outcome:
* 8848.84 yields 5.135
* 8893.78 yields 3.936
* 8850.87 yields 5.605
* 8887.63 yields 3.936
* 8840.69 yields 4.216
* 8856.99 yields 4.16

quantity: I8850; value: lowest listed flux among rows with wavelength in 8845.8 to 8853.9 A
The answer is 4.472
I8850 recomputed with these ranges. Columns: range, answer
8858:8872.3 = 3.188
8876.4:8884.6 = 3.755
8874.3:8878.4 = 3.108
